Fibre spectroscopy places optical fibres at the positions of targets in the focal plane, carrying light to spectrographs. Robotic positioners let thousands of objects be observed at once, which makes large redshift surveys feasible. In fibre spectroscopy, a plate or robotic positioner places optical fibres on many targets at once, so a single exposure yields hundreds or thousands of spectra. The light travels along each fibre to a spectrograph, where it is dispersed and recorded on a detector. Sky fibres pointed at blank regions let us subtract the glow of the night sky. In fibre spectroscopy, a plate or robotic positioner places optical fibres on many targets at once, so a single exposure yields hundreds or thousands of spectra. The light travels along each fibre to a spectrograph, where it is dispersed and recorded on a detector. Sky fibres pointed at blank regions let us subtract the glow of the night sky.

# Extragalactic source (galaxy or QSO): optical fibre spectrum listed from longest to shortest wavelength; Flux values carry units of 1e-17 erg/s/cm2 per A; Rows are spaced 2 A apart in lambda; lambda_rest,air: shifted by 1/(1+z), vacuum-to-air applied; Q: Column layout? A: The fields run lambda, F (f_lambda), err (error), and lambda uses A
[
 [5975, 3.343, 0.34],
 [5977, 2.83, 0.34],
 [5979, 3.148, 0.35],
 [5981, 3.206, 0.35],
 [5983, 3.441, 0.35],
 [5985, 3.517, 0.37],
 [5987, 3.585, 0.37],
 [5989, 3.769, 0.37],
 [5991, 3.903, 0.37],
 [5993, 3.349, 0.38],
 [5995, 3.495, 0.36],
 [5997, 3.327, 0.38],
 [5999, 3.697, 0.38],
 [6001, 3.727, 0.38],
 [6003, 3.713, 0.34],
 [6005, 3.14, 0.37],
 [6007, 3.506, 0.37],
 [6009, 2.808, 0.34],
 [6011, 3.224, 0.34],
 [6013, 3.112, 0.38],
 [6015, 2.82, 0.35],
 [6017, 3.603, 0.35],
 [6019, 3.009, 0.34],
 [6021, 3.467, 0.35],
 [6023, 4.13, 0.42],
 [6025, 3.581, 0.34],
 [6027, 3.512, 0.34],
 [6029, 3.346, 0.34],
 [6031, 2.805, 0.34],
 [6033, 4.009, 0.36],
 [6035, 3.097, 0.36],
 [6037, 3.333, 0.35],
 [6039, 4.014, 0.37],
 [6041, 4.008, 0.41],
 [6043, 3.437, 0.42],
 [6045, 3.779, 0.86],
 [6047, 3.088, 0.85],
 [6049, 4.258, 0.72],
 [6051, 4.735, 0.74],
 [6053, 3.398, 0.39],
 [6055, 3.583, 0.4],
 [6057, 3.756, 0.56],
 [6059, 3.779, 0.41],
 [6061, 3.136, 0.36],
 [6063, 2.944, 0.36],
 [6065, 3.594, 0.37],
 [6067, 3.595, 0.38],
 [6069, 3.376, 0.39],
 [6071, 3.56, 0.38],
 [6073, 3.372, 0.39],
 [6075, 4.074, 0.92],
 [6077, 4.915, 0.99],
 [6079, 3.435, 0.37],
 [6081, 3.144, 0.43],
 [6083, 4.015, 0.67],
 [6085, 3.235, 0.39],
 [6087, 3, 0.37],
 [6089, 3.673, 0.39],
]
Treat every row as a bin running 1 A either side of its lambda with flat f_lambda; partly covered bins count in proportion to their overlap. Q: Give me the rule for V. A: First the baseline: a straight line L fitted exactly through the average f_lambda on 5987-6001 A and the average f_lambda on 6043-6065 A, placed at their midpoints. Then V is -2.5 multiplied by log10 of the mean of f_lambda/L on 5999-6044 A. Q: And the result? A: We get 0.06 mag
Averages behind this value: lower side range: 3.6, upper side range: 3.63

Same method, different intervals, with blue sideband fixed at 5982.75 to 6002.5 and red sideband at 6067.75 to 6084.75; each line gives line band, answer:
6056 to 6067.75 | 0.07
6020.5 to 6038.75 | 0.04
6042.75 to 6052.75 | -0.05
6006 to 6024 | 0.10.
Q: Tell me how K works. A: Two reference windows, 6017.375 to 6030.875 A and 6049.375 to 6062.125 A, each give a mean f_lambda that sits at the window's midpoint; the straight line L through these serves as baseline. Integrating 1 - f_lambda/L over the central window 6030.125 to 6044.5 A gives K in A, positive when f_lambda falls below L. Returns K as 0.2 A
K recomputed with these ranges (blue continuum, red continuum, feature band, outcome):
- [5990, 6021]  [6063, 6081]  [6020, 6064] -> -0.9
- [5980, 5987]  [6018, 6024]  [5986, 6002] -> -0.7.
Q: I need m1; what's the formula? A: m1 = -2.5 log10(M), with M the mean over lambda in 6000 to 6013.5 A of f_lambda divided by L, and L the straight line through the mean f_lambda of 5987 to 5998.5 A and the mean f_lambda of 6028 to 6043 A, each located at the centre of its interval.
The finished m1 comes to 0.072 mag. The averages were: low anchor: 3.58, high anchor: 3.51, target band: 3.33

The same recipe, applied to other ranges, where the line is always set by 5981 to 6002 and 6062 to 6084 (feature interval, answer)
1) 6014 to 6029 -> 0.05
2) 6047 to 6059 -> -0.07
